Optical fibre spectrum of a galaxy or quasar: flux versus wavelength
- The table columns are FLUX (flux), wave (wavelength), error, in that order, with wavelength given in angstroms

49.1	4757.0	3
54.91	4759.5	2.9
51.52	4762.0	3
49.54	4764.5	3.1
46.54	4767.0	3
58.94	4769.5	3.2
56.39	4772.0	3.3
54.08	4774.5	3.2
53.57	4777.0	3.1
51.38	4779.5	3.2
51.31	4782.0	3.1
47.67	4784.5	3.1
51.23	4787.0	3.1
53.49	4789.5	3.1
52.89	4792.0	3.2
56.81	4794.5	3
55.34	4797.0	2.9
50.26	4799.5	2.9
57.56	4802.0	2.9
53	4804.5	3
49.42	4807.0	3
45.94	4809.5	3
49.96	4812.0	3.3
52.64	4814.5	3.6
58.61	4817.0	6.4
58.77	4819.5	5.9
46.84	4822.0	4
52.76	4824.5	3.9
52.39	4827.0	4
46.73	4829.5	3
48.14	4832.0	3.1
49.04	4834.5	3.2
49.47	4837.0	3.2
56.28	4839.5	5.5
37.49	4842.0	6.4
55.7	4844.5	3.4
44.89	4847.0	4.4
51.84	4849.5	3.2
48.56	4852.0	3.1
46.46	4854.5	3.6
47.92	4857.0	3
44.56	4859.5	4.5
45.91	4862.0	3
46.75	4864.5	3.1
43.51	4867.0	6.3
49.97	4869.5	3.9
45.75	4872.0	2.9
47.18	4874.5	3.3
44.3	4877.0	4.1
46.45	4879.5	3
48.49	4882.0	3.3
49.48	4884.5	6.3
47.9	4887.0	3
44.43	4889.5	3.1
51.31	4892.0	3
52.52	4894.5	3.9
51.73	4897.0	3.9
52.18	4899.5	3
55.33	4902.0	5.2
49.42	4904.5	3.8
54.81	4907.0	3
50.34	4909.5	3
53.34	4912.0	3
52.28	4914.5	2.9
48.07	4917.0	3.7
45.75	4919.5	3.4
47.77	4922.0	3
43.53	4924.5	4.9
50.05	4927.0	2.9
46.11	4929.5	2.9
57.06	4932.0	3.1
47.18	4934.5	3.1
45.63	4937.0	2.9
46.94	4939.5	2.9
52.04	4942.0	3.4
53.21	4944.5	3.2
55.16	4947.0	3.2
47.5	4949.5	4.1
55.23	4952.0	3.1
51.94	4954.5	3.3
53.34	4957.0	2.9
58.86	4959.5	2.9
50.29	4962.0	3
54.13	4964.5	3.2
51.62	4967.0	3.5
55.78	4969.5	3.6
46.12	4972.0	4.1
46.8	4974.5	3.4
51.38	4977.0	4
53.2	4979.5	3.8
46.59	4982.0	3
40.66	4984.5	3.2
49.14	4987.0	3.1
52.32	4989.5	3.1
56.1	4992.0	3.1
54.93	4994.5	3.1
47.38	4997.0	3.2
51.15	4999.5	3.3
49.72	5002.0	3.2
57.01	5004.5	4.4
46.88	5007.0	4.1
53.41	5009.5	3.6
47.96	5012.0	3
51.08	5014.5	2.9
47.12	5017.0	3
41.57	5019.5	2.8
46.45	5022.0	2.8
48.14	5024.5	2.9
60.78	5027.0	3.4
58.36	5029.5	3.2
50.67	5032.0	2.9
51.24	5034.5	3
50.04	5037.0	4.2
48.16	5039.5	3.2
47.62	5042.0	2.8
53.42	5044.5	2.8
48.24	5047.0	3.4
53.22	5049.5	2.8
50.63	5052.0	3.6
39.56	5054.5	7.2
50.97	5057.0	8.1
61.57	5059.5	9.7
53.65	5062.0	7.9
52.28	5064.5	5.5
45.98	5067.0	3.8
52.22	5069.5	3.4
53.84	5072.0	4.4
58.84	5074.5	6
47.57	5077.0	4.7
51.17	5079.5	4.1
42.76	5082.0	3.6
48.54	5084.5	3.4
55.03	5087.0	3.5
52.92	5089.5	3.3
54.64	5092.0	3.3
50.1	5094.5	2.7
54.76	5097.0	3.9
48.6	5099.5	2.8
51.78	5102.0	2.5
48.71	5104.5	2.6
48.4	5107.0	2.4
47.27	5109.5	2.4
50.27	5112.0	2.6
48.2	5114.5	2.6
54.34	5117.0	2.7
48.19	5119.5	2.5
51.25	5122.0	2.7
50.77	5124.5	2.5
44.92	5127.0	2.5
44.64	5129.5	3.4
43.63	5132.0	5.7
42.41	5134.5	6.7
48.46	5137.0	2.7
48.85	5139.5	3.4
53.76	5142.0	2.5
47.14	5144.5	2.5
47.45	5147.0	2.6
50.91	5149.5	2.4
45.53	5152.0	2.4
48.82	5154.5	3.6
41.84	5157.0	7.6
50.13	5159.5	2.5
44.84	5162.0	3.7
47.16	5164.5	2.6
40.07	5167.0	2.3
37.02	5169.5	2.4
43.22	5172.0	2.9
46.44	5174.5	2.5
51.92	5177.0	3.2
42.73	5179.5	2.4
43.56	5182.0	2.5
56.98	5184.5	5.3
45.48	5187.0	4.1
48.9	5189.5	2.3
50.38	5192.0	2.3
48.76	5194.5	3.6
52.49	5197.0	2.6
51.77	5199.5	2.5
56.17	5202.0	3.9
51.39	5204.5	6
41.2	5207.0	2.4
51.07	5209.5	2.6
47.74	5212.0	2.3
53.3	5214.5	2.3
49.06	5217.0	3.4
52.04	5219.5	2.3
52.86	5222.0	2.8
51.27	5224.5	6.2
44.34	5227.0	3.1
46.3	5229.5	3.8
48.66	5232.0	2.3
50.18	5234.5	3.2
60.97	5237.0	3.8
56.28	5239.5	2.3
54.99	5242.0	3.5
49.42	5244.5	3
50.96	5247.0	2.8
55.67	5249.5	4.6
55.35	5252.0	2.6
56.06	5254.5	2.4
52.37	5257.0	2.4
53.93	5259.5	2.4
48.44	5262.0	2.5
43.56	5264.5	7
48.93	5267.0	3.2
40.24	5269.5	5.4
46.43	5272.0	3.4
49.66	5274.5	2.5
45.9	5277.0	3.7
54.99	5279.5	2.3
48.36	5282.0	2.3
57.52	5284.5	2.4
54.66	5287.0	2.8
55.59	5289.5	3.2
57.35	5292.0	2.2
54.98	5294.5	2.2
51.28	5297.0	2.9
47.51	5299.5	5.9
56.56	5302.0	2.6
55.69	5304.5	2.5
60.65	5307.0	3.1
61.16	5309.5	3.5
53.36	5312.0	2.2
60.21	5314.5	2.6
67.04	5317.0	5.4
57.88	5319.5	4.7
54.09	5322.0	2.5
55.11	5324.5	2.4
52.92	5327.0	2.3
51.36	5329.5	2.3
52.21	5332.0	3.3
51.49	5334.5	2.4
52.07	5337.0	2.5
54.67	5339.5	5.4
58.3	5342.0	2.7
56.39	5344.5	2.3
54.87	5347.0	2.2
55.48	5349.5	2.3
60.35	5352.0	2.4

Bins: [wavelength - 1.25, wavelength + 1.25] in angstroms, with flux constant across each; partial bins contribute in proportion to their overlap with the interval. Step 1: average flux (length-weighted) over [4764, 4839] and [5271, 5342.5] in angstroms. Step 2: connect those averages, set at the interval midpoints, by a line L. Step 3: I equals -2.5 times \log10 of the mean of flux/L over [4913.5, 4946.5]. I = 0.08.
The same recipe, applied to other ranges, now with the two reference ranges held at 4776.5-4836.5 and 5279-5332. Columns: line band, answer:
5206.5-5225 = 0.10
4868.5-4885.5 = 0.11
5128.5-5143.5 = 0.16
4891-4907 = 0.00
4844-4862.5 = 0.09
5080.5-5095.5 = 0.07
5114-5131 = 0.11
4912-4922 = 0.07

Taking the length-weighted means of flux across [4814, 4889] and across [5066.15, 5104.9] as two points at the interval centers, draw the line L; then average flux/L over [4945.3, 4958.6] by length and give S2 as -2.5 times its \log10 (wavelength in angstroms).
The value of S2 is -0.064 mag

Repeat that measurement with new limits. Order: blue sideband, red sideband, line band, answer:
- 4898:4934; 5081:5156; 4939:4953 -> -0.04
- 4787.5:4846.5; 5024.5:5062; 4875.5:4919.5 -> 0.04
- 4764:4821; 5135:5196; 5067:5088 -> -0.05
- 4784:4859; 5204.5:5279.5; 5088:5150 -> 0.03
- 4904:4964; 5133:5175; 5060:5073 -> -0.09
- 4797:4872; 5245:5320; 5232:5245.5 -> -0.02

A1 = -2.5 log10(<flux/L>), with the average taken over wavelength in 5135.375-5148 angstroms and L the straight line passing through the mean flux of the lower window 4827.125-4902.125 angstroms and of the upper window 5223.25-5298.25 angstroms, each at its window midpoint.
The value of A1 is 0.034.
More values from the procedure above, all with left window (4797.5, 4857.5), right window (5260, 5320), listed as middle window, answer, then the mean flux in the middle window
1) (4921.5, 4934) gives 0.05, 48.9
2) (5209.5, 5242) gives 0.03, 51.2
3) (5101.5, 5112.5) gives 0.07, 49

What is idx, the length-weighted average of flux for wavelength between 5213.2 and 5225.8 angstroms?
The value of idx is 51.7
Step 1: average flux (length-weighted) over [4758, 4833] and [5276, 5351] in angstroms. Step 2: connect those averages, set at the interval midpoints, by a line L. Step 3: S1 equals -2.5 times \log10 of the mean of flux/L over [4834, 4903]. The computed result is 0.09 mag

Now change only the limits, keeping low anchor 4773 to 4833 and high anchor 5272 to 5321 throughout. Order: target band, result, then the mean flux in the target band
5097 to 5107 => 0.078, 50.2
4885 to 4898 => 0.067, 49.5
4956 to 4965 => -0.022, 54.2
